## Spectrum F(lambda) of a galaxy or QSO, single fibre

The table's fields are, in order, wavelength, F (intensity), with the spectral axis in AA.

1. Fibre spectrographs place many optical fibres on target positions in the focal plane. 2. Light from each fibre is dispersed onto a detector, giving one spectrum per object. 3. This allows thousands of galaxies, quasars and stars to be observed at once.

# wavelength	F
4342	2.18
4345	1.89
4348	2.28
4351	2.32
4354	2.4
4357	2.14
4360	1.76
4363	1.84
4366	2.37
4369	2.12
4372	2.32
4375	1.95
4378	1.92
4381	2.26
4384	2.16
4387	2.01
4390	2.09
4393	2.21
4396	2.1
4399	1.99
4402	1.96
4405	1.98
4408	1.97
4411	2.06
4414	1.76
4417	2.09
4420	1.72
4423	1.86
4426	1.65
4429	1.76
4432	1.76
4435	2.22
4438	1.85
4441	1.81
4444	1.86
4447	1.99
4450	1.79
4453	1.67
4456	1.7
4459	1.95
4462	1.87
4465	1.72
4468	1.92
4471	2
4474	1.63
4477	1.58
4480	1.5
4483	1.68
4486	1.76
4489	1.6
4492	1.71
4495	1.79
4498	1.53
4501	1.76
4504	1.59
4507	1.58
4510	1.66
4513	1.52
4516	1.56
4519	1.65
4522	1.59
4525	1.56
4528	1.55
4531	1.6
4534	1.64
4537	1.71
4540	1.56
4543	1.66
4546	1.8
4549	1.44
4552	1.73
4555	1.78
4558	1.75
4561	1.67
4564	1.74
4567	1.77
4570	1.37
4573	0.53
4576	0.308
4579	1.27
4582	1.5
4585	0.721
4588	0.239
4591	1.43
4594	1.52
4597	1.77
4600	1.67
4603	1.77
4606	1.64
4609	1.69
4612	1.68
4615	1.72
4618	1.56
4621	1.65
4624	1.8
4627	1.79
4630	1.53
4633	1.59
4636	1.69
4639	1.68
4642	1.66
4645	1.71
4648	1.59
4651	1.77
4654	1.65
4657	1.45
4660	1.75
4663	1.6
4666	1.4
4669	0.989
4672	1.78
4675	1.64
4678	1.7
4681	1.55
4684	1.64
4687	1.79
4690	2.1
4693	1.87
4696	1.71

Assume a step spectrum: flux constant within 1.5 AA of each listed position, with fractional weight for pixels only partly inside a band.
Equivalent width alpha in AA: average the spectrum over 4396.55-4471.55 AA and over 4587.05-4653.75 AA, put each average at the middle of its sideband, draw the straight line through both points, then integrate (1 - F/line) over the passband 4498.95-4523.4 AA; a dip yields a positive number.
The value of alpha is 2.1 AA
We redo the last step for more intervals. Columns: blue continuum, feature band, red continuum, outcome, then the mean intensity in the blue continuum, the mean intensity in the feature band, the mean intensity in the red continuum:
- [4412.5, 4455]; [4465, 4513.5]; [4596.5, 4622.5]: 3.0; 1.84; 1.68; 1.68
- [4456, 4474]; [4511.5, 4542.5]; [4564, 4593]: -3.9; 1.85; 1.6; 1.06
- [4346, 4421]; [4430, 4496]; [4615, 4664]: 5.3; 2.07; 1.79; 1.66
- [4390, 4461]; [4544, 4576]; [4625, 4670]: 4.1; 1.9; 1.5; 1.6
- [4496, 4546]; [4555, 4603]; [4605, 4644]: 9.6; 1.62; 1.31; 1.67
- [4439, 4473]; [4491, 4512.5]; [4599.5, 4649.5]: 1.7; 1.84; 1.65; 1.67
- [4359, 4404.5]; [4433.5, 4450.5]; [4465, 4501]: -0.7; 2.07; 1.93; 1.7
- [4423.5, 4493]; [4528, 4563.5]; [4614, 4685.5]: 0.9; 1.78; 1.66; 1.62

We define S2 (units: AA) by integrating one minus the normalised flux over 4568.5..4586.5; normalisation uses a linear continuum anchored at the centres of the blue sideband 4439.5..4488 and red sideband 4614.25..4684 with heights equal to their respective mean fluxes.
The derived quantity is 7.8 AA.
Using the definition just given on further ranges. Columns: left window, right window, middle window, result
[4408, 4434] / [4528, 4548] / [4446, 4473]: -0.9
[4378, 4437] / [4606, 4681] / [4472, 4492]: 2.4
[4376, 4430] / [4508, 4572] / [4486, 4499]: 0.5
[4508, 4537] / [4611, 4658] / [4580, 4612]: 4.5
